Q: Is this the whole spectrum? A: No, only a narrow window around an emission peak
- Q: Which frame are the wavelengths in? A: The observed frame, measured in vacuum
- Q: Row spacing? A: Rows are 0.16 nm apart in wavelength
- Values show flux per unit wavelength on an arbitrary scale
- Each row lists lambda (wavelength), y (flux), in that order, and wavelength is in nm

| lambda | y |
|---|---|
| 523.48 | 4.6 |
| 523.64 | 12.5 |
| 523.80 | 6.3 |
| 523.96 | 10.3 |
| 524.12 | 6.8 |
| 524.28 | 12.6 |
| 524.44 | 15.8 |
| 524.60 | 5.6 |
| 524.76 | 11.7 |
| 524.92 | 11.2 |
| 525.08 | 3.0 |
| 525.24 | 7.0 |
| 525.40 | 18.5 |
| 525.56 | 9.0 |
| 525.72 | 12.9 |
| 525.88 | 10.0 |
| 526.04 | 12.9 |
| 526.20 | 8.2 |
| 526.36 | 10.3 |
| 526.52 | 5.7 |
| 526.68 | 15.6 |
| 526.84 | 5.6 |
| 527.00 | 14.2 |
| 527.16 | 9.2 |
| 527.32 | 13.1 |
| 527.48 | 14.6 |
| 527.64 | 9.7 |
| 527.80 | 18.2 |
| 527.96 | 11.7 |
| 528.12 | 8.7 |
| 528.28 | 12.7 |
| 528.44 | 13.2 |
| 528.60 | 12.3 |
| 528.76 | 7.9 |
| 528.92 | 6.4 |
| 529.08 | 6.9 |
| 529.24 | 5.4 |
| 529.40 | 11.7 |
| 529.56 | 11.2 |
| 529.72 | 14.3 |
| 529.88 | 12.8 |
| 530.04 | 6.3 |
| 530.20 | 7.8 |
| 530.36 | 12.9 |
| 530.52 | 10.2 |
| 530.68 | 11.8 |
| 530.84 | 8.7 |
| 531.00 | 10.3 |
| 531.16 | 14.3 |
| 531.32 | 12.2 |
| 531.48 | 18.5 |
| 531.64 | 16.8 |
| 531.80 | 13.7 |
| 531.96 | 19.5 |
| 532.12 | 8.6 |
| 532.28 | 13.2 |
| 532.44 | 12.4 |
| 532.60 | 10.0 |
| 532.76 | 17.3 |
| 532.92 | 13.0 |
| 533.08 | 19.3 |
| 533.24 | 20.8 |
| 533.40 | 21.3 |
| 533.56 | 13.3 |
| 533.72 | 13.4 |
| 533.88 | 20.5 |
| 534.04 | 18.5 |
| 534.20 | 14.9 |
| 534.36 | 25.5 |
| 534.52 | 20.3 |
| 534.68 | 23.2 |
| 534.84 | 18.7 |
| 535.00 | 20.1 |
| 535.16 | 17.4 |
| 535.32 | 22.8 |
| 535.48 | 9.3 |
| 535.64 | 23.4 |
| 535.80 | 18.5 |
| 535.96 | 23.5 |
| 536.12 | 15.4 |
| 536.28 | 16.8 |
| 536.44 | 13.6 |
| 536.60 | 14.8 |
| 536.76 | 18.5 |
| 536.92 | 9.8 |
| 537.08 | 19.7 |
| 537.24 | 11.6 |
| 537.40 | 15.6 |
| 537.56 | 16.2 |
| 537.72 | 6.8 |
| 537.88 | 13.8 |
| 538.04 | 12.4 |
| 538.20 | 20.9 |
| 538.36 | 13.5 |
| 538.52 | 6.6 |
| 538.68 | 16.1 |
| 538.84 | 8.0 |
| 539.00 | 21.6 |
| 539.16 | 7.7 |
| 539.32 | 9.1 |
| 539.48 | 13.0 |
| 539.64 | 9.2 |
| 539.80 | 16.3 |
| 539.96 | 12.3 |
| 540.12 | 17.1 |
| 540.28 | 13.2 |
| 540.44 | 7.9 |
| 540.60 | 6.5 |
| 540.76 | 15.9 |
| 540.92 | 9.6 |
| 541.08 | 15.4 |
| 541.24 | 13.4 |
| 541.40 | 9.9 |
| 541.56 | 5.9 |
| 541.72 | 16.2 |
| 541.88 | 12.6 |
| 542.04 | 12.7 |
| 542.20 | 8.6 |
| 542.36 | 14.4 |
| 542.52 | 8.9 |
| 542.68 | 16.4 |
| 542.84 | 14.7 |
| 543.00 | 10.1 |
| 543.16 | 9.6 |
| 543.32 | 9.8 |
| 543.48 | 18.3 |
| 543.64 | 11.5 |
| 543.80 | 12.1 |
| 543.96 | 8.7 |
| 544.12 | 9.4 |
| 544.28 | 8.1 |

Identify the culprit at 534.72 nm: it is Mg II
